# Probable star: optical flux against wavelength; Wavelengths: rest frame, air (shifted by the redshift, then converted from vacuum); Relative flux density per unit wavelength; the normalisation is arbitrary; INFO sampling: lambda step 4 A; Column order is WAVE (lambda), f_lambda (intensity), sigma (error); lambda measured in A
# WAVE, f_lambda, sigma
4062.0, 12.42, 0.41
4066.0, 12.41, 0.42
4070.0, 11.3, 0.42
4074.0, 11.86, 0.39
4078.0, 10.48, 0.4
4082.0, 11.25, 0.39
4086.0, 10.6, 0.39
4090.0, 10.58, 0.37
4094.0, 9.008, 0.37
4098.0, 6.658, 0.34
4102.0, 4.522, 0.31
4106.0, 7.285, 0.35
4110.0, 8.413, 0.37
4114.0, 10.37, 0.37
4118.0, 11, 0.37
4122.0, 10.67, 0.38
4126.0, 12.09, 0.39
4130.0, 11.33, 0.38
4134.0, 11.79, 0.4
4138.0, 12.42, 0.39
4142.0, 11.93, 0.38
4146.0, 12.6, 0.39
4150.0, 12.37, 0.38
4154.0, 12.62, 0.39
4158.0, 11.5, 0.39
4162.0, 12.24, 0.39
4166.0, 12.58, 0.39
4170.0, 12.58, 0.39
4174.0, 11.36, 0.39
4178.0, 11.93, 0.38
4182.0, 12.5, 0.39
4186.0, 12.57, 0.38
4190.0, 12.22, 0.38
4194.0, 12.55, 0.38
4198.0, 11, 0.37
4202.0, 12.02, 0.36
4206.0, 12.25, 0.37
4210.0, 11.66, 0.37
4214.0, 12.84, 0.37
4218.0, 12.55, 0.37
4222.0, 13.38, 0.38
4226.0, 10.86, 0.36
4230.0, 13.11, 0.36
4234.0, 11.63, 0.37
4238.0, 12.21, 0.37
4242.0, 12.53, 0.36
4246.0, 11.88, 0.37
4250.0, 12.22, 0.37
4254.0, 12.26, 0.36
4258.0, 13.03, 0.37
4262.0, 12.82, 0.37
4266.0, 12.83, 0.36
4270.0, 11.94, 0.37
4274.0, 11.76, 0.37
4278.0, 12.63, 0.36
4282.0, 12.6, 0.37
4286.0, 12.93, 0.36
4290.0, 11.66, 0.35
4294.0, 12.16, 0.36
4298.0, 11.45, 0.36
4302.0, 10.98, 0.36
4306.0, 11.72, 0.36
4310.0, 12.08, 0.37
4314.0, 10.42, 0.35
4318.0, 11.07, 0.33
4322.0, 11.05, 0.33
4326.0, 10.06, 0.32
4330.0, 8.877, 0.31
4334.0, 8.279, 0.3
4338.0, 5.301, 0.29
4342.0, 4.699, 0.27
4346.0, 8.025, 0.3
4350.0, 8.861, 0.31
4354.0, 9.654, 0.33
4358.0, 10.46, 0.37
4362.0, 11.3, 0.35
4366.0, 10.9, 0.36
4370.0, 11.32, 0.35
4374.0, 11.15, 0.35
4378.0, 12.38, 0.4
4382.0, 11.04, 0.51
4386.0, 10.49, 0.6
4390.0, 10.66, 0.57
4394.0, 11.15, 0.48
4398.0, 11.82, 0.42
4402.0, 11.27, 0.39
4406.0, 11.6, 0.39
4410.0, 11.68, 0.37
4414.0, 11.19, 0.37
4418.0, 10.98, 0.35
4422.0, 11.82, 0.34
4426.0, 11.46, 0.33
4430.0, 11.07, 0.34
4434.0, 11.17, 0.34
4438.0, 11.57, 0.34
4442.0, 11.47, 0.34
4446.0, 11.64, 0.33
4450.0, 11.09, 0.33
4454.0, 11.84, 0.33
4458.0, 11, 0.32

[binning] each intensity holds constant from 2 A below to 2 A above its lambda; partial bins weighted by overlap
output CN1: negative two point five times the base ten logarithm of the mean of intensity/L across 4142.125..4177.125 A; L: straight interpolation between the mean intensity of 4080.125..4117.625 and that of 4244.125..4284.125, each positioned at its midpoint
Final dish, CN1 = -0.20 mag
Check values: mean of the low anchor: 8.83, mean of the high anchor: 12.4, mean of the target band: 12.2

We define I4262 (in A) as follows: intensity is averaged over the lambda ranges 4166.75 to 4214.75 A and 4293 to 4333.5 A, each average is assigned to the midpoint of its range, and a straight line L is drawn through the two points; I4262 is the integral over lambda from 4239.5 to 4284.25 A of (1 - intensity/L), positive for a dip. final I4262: -4.0 A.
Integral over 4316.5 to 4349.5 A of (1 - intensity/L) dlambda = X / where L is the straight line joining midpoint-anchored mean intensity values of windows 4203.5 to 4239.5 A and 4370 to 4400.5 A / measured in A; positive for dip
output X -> 9.1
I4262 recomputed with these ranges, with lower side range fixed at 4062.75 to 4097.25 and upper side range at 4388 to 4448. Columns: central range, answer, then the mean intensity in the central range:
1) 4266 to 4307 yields -3.2 A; 12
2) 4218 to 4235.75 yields -2.0 A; 12.3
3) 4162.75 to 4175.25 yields -1.4 A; 12.2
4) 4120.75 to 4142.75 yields -1.6 A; 11.7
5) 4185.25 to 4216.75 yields -3.2 A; 12.1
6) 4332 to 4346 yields 6.1 A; 6.37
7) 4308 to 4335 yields 2.1 A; 10.3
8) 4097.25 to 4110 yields 5.2 A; 6.46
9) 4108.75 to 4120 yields 0.9 A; 10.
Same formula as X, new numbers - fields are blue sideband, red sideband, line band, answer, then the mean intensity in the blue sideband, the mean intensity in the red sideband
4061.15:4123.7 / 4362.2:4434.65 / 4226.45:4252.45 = -4.0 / 9.88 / 11.3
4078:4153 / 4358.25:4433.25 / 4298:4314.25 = -0.7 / 10.3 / 11.3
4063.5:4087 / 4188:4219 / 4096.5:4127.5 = 7.3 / 11.4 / 12.1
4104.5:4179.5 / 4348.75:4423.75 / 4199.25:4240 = -3.3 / 11.4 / 11.1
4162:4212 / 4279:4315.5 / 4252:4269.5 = -1.1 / 12.1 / 11.8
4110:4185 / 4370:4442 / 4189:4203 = -0.3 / 11.8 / 11.3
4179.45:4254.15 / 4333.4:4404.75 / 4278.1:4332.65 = -1.9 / 12.2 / 9.98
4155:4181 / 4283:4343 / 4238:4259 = -2.4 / 12.1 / 10.3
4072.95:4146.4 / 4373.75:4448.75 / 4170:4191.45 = -3.5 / 10.2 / 11.3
